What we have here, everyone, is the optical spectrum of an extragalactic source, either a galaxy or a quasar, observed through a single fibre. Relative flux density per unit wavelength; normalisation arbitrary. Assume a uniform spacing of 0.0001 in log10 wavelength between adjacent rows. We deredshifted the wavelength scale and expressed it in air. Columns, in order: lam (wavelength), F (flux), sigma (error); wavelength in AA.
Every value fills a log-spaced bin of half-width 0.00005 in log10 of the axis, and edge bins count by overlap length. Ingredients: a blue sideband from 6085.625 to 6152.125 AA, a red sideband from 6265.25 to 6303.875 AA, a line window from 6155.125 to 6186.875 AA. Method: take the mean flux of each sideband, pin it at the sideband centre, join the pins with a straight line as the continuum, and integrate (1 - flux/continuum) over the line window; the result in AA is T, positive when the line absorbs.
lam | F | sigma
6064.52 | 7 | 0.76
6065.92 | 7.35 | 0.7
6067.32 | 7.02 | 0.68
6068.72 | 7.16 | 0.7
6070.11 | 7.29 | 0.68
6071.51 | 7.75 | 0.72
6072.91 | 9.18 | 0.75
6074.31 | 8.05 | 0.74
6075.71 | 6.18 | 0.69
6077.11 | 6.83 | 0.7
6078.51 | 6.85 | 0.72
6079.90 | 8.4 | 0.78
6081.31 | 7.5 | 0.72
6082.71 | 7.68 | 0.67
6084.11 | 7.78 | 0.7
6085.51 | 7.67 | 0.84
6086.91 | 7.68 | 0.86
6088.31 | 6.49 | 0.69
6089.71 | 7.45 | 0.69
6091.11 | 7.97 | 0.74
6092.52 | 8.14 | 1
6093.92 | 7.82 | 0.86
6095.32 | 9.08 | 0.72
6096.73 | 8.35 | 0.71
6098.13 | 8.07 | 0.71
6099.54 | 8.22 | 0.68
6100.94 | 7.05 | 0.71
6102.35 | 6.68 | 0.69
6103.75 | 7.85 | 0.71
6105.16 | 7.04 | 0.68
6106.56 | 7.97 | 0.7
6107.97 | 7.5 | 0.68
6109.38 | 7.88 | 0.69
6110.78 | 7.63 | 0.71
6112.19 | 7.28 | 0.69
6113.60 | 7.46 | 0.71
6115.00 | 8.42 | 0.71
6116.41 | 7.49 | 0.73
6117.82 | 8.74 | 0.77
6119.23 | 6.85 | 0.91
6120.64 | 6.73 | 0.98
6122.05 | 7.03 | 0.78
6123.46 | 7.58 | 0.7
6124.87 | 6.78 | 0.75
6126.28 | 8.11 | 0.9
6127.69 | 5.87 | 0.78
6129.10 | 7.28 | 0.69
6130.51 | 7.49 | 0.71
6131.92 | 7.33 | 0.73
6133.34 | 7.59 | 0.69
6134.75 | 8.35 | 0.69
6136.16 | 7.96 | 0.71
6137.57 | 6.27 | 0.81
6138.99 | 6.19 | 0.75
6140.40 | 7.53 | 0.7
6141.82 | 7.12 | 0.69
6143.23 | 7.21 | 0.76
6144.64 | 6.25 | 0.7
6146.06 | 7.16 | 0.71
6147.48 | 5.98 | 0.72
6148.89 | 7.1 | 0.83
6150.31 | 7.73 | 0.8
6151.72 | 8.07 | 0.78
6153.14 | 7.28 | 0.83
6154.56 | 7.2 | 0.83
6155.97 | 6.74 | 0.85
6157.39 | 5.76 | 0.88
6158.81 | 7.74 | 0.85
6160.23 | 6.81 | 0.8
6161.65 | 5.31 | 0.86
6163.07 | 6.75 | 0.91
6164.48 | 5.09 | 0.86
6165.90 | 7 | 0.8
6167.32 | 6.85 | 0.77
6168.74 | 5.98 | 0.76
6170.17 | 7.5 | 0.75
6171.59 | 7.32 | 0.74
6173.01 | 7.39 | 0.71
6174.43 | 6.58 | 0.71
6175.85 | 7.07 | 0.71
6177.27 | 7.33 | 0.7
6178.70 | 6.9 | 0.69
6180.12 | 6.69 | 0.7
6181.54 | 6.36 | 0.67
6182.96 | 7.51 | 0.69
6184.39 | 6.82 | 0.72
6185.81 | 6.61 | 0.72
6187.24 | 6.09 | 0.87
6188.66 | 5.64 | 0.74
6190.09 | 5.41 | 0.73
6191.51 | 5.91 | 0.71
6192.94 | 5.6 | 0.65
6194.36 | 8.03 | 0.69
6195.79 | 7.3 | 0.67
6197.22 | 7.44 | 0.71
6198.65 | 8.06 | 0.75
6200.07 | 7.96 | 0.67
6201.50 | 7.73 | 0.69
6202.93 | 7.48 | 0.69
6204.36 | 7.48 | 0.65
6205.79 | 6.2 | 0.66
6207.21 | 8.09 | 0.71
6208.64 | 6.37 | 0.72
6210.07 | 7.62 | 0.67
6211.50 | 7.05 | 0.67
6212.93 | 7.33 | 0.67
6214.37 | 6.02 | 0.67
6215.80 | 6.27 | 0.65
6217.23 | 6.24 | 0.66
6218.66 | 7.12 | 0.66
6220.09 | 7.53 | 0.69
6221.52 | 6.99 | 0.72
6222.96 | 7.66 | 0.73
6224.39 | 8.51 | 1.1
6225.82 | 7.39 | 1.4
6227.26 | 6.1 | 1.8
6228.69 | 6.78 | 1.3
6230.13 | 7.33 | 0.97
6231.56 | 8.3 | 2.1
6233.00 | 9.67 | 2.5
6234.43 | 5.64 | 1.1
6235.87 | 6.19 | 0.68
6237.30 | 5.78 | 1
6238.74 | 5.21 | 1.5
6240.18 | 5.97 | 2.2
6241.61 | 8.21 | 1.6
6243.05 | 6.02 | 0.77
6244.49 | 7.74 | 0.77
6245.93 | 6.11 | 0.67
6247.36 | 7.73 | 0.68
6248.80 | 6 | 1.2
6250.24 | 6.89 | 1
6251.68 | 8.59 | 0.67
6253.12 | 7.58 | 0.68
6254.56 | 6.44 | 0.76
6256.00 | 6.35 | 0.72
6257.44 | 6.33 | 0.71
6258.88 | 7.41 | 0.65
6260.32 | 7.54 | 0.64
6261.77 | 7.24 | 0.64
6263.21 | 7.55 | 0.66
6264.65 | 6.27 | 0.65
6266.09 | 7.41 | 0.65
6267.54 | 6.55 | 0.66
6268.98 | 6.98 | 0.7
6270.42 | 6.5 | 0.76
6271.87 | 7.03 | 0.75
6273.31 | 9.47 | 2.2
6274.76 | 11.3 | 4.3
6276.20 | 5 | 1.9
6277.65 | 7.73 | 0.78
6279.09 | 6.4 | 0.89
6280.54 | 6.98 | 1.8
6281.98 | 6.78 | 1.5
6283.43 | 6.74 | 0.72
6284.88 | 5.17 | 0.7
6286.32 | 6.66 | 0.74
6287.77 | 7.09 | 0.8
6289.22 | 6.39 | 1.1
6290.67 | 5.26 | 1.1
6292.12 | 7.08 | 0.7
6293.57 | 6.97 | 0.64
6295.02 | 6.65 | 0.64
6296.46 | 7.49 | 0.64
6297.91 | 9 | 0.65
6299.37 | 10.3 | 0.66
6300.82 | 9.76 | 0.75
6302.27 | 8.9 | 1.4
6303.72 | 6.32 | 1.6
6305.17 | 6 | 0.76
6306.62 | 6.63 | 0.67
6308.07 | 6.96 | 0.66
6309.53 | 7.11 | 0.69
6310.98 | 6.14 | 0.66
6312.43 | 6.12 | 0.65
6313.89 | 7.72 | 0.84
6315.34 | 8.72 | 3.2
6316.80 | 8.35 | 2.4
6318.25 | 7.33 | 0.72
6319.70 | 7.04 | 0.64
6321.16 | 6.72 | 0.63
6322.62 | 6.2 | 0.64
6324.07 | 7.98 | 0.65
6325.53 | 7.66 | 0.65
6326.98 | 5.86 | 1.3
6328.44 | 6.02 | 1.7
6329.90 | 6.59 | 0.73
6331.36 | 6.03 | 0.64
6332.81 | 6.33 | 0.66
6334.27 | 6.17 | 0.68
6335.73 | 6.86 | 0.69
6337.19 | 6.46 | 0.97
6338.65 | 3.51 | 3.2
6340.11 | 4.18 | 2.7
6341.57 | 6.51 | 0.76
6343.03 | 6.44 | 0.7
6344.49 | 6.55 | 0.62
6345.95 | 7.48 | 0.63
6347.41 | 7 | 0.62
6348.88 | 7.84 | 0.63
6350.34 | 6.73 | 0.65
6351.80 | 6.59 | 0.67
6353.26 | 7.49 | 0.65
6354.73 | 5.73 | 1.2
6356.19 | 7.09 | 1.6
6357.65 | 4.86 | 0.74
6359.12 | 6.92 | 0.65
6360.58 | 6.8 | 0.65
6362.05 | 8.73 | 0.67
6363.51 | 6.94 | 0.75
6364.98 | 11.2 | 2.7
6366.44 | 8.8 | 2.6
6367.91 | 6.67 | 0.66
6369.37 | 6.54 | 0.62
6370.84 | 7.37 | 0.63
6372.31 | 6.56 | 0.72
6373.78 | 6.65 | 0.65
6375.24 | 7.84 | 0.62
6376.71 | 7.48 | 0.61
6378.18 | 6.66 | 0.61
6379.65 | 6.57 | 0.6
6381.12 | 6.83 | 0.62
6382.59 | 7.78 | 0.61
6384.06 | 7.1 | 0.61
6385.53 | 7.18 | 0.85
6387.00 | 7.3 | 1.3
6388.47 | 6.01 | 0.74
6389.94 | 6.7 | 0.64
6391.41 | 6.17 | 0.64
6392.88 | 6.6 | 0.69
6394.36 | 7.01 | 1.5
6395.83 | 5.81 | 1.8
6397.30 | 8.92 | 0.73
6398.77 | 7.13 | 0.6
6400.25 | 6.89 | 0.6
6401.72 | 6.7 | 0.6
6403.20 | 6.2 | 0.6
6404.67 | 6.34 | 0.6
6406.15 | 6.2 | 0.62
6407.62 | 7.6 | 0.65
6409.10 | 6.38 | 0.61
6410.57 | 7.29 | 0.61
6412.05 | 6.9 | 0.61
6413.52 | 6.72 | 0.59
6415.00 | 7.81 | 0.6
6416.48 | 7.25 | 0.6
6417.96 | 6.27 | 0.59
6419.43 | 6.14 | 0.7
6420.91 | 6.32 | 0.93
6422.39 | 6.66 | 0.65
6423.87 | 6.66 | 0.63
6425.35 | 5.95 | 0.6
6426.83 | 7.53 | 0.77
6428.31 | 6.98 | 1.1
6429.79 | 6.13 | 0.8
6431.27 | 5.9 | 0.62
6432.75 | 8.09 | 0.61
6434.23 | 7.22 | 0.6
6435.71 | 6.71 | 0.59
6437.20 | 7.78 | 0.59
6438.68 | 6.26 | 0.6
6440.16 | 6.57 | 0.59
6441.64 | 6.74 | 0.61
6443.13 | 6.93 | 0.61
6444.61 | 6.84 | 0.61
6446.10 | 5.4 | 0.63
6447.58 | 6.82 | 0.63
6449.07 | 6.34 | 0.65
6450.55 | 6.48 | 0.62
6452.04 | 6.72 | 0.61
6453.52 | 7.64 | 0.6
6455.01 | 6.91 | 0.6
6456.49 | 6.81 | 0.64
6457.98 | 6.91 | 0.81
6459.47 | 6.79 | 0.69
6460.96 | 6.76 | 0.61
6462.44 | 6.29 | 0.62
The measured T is 2.9 AA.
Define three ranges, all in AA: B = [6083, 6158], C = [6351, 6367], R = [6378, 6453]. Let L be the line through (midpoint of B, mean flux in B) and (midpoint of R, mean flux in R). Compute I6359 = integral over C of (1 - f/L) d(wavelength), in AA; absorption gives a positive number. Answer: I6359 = -1.1 AA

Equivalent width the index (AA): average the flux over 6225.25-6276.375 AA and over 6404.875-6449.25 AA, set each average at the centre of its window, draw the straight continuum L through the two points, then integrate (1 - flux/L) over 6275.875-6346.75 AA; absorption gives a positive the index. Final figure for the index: 1.4 AA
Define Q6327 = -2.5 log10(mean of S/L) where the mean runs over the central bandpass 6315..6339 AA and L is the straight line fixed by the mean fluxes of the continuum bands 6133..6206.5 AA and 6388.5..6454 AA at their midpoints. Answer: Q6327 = 0.02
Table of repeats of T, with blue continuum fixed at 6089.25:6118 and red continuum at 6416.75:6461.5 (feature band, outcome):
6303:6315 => 0.7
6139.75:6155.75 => 1.1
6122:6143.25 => 1.3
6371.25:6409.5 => 0.0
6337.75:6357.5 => 1.9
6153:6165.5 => 1.8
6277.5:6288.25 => 0.9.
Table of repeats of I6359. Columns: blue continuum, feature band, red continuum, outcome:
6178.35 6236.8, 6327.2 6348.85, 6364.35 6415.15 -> 2.61 AA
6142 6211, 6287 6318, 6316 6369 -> -2.43 AA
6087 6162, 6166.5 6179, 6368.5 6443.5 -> 0.46 AA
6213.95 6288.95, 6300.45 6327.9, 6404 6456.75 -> -1.09 AA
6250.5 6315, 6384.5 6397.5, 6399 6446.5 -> 0.13 AA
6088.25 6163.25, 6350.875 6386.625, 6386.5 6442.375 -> -1.61 AA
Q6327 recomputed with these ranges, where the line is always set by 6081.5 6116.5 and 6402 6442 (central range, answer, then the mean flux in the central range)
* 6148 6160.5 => 0.06 mag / 7.15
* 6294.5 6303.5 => -0.20 mag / 8.6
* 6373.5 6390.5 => -0.02 mag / 7.02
